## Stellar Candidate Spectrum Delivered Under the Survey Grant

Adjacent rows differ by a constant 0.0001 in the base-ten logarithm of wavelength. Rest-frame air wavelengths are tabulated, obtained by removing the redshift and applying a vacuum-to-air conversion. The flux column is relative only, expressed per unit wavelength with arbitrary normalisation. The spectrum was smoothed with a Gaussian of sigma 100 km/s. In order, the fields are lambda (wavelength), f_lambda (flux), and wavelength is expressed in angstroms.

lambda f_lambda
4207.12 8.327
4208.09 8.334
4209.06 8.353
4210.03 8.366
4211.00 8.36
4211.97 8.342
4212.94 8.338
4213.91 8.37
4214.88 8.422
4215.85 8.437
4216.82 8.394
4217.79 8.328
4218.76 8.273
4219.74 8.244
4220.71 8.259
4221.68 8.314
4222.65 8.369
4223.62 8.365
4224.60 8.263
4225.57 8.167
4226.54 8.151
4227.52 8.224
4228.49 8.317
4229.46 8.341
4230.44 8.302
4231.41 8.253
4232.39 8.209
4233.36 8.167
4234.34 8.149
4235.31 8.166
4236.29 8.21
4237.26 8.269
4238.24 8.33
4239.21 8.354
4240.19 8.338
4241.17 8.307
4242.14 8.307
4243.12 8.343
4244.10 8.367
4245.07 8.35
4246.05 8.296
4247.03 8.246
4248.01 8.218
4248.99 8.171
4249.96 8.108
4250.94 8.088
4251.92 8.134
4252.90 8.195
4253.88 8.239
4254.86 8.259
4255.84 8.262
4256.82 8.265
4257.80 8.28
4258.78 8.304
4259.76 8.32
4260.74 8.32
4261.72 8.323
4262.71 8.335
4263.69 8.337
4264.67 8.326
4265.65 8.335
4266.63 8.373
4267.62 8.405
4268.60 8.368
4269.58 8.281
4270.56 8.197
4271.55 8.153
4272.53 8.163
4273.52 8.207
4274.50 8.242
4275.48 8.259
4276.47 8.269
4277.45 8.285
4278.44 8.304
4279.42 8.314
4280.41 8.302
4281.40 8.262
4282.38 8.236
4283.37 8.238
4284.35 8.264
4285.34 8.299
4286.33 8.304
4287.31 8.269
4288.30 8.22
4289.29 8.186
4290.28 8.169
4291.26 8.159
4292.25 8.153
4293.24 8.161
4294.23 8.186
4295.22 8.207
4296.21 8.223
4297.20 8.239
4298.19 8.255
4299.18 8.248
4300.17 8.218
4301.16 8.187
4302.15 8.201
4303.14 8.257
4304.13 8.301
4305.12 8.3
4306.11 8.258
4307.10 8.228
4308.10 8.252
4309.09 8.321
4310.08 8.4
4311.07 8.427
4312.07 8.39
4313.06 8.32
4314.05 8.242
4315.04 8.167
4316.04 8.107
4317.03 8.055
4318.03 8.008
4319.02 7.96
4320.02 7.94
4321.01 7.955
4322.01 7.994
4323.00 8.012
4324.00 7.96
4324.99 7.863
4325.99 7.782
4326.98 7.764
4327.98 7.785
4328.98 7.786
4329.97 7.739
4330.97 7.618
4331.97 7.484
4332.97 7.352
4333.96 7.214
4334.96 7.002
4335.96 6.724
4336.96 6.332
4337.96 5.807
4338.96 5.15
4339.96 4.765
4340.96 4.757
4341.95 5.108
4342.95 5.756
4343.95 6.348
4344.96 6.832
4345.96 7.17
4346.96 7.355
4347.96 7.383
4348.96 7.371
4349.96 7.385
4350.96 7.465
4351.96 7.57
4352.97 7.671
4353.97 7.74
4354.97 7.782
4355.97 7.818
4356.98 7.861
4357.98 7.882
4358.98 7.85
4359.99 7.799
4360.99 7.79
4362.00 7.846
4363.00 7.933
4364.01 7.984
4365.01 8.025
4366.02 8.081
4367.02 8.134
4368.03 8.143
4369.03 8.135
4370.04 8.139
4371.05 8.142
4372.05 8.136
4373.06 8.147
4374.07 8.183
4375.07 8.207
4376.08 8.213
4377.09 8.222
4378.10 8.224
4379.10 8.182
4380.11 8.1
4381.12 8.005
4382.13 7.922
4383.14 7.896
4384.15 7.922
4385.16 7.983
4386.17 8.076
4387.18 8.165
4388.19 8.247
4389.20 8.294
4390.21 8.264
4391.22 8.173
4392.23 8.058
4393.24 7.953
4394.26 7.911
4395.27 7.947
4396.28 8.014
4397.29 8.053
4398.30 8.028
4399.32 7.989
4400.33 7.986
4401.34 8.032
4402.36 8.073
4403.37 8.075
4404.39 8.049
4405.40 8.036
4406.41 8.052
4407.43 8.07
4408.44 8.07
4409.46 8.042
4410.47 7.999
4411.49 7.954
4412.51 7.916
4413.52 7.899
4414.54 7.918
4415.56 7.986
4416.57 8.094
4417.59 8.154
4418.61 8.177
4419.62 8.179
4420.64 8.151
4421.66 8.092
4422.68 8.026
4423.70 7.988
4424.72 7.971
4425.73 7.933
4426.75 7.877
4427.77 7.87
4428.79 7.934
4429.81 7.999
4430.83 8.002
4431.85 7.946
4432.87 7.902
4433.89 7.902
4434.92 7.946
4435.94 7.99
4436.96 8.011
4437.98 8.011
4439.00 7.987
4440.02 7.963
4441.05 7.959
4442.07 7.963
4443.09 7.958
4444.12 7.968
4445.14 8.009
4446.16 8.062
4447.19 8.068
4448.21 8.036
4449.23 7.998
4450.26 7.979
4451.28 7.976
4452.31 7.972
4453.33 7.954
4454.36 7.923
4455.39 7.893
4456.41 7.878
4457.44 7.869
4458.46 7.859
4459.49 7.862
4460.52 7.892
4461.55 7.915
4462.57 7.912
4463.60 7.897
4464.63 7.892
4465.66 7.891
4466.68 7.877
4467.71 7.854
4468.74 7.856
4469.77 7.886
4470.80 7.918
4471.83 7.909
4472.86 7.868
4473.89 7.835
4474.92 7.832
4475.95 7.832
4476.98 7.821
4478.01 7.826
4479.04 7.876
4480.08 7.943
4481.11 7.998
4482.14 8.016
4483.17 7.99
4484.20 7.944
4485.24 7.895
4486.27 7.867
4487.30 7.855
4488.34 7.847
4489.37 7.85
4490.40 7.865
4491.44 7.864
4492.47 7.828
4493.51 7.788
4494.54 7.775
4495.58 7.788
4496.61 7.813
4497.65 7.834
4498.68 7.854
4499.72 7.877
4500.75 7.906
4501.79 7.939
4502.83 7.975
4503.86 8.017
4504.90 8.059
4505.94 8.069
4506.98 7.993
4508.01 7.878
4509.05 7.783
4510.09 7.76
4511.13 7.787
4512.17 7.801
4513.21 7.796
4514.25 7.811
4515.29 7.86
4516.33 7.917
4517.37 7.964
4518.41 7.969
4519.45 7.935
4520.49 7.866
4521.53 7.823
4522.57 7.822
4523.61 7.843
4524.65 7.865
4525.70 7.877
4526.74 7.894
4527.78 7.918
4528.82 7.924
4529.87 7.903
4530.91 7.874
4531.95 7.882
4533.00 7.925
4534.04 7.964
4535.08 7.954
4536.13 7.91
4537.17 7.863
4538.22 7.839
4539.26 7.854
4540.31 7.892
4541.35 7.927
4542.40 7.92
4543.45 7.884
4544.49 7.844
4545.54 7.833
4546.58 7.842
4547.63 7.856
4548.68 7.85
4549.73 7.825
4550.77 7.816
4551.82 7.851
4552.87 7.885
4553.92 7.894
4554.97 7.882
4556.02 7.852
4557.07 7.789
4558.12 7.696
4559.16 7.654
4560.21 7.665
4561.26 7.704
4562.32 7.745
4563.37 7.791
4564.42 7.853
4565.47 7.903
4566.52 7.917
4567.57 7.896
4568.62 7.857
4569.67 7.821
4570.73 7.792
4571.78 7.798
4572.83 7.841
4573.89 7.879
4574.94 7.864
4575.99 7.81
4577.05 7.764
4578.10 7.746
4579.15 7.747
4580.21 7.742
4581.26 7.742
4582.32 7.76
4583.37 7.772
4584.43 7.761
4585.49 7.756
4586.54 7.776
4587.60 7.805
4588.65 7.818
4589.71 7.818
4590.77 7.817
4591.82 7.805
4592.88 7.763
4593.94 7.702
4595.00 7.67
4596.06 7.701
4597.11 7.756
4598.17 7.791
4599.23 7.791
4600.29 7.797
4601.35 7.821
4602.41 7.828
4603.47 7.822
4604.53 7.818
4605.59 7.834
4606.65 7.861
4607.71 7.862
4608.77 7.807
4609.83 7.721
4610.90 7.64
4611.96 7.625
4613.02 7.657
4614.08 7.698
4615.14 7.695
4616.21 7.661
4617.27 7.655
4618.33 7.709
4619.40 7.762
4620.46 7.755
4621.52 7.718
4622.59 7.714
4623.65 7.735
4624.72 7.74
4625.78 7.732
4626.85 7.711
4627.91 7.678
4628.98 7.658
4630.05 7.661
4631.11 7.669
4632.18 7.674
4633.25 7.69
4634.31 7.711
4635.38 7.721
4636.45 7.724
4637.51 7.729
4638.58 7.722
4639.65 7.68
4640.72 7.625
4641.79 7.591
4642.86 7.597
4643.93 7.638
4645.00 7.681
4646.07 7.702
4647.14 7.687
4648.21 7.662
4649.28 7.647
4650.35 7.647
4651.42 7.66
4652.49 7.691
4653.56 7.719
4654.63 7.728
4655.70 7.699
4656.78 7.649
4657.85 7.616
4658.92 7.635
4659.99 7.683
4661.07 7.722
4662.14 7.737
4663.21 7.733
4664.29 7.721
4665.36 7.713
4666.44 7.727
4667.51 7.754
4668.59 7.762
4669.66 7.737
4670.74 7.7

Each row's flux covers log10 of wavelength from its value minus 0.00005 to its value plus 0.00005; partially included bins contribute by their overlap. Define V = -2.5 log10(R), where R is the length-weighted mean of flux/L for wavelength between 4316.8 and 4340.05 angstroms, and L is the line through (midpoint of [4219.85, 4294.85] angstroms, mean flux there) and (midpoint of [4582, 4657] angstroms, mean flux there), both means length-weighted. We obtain 0.110 mag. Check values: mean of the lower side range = 8.26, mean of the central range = 7.37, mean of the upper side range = 7.72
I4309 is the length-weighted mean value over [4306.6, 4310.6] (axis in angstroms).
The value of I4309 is 8.3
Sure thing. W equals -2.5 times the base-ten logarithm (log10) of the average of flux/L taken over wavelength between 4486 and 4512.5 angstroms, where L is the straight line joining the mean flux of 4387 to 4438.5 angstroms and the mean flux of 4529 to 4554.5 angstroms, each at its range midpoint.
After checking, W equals 0.01 mag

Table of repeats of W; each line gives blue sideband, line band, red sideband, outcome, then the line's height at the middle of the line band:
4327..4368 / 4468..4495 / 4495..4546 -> -0.02 mag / 7.73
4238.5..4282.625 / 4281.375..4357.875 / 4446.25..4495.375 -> 0.07 mag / 8.17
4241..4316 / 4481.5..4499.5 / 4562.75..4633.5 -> 0.01 mag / 7.93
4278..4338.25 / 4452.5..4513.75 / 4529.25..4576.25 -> 0.00 mag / 7.89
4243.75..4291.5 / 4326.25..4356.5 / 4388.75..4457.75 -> 0.17 mag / 8.14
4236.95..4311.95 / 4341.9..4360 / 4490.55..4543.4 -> 0.12 mag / 8.14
